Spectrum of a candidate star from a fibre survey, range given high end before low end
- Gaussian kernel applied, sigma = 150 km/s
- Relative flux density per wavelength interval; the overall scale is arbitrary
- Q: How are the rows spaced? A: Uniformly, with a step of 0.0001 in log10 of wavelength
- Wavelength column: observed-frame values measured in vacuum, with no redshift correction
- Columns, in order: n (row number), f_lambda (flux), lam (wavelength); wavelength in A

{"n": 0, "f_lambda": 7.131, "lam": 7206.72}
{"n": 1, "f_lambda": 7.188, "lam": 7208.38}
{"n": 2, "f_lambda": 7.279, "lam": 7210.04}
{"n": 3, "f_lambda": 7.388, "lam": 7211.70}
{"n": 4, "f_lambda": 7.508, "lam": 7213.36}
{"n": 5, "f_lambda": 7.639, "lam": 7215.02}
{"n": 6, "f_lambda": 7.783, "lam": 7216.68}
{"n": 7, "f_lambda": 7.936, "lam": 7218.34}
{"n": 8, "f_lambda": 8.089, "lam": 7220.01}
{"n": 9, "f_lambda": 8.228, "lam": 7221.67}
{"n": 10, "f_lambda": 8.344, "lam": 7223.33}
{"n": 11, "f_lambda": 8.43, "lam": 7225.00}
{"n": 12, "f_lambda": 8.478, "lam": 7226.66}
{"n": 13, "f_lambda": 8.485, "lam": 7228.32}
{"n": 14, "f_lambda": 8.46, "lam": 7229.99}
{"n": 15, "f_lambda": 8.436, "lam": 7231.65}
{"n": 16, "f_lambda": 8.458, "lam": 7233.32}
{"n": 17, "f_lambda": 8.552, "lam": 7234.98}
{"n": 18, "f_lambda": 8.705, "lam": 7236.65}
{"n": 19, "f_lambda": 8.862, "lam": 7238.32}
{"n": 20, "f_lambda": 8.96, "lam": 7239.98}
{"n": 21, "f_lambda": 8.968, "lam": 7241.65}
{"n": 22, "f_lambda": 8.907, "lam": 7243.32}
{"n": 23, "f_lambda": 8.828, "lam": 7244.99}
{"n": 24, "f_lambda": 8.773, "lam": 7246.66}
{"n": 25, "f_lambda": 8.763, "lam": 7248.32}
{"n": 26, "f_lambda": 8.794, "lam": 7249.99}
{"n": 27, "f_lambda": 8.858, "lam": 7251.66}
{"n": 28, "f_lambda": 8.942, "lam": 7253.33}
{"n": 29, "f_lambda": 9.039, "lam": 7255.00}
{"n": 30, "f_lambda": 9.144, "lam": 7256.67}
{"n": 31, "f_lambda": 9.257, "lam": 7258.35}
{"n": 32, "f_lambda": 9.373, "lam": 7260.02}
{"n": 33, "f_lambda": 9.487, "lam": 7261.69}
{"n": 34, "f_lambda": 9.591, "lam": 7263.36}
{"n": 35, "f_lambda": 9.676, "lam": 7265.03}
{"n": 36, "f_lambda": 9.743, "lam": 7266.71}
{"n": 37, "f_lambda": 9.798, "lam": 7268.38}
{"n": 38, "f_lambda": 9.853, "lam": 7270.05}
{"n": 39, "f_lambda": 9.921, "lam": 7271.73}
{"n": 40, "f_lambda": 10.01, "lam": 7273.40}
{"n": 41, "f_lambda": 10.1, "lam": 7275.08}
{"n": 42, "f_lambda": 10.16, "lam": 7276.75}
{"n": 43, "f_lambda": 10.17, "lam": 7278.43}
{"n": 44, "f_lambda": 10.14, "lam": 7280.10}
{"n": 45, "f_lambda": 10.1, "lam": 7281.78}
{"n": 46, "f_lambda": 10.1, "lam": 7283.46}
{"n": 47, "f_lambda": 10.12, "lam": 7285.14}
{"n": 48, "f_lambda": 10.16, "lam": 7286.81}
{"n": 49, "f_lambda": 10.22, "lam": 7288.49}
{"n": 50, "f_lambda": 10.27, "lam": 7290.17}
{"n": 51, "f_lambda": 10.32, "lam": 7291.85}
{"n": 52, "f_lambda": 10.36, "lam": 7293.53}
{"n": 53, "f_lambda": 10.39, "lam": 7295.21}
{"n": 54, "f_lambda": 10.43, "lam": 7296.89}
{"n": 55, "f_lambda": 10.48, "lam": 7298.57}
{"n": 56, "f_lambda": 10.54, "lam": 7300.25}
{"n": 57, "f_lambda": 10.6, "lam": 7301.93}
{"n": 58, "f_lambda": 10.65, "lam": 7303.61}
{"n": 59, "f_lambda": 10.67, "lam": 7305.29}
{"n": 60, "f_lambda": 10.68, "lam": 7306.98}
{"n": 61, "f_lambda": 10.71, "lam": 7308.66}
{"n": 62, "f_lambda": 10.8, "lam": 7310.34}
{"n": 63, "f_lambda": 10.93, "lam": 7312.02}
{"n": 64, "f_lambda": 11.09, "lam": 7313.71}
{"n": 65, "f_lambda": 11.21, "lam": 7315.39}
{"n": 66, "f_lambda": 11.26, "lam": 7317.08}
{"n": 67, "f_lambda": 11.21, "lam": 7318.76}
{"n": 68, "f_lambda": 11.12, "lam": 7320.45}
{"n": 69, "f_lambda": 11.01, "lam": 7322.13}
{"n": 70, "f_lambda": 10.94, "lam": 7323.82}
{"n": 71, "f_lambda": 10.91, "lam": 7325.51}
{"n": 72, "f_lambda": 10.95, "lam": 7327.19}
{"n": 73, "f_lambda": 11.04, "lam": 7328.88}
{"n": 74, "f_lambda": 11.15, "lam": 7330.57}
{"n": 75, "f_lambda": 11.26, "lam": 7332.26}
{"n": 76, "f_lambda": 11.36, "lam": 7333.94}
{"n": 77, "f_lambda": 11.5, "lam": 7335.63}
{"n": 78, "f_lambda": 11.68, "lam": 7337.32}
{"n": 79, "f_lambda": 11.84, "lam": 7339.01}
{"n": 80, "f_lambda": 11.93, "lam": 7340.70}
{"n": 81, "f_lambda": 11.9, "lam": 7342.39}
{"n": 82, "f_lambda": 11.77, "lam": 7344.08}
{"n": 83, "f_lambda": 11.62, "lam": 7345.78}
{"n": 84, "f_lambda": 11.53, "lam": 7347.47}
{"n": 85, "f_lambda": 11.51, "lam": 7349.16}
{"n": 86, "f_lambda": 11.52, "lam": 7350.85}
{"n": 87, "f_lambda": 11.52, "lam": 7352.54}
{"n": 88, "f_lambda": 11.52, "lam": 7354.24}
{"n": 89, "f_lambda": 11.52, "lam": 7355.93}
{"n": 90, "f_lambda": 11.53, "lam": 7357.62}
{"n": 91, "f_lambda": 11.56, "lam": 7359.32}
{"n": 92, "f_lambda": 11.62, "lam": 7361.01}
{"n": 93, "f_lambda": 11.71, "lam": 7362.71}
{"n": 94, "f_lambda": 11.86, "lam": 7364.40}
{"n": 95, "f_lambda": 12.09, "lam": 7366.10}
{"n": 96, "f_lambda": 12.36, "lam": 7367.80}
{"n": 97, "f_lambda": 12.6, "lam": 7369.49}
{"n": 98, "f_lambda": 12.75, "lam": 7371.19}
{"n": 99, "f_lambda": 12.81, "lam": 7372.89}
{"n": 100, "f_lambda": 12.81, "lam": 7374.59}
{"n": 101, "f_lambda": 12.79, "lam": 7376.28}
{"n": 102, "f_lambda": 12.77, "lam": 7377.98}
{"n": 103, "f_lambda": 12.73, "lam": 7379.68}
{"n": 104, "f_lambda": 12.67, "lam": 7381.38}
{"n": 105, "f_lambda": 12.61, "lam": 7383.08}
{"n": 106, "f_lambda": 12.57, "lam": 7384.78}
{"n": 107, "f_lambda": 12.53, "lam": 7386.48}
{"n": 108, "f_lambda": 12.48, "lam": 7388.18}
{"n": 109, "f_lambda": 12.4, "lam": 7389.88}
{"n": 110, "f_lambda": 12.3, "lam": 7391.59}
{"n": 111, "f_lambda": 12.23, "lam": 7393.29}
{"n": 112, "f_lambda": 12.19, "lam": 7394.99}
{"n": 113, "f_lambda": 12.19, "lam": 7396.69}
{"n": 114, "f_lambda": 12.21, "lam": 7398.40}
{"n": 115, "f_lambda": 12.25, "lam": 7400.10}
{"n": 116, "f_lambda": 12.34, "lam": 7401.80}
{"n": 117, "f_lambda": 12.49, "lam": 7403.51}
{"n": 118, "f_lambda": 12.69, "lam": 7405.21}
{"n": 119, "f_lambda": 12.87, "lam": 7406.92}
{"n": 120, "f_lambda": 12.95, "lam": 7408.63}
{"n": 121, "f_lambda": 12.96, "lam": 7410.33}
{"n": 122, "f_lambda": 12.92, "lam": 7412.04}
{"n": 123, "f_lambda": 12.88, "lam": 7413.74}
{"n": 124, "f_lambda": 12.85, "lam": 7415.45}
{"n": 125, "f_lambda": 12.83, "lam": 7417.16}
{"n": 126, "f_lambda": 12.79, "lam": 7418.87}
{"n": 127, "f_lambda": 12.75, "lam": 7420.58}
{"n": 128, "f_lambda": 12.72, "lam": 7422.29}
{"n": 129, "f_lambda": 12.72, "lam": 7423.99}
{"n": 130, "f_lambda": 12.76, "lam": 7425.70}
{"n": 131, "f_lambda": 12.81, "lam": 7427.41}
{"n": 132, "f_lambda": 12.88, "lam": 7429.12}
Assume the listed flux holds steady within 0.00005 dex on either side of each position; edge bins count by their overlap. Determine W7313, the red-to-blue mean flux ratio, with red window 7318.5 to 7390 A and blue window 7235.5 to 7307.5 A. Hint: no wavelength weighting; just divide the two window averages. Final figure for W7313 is 1.22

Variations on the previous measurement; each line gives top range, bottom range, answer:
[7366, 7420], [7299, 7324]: 1.16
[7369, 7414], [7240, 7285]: 1.33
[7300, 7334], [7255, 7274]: 1.14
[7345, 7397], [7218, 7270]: 1.37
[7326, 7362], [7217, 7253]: 1.34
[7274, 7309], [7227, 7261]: 1.17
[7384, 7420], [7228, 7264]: 1.41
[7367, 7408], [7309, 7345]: 1.11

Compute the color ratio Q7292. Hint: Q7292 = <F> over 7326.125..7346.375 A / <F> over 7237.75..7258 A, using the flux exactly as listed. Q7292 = 1.29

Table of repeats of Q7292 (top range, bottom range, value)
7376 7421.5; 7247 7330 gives 1.23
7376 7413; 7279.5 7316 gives 1.20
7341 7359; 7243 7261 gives 1.29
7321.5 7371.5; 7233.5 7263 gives 1.29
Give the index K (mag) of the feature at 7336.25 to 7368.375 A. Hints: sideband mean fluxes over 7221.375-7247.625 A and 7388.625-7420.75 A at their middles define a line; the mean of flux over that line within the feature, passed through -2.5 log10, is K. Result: -0.03 mag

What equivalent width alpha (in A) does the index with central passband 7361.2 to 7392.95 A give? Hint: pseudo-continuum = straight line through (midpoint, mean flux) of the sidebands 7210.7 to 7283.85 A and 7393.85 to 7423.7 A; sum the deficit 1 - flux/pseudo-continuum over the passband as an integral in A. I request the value -1.5 A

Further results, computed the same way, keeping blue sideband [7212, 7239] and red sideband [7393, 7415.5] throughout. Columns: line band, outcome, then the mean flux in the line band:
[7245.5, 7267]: -0.4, 9.17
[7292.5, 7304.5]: -0.6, 10.5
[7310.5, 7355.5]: -2.1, 11.4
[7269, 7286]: -1.0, 10.1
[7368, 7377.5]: -0.7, 12.7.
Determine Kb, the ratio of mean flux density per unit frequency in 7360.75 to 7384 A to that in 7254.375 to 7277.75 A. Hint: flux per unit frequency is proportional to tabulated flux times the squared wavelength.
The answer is 1.3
